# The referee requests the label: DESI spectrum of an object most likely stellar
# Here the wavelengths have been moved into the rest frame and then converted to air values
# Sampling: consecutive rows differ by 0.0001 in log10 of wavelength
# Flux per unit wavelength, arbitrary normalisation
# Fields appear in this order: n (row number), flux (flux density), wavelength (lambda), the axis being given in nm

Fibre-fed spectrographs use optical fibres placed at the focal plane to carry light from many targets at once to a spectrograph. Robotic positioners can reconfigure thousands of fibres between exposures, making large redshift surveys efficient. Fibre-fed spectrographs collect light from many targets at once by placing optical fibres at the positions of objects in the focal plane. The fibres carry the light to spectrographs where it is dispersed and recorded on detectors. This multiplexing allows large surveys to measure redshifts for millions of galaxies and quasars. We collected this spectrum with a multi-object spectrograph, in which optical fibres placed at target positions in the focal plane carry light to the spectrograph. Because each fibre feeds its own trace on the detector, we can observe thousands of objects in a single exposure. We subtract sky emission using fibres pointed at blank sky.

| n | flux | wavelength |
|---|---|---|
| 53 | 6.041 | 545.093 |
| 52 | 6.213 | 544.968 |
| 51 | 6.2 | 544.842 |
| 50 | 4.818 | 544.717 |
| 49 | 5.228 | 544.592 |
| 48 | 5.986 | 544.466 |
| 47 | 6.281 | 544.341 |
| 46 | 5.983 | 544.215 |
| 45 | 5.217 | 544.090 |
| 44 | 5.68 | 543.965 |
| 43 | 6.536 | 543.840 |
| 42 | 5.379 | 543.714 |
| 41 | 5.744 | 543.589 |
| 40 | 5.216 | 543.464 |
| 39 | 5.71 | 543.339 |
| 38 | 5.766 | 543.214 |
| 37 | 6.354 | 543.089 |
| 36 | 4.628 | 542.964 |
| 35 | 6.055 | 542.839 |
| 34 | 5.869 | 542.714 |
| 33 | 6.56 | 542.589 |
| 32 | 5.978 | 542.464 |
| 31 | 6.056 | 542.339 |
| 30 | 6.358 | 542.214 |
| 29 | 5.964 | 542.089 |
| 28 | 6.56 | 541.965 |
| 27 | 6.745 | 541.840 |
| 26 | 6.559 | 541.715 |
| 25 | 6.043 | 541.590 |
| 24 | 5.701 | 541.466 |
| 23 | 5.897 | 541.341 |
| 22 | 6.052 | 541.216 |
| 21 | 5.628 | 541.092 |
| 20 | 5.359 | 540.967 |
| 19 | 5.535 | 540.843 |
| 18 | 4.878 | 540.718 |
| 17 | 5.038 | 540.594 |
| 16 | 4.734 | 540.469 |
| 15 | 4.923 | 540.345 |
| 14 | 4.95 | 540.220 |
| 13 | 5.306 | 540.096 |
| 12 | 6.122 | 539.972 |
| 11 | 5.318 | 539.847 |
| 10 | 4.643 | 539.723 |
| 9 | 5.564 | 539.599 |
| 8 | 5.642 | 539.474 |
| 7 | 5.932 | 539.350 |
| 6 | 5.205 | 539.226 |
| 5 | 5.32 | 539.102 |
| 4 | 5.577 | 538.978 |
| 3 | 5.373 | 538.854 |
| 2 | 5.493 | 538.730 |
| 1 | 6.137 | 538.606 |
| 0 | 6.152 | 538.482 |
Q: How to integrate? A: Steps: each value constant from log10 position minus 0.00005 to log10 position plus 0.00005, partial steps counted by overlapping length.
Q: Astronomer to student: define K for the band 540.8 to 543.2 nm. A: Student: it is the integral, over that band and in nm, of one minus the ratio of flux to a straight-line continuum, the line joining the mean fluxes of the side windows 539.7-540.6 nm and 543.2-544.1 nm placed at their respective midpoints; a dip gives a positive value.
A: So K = -0.249 nm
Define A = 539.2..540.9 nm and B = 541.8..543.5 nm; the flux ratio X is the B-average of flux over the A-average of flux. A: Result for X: 1.14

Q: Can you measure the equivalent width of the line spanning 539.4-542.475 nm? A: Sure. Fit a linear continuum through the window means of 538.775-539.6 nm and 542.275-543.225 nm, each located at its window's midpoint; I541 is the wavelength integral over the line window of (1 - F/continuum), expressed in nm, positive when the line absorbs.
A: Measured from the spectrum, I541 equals 0.03 nm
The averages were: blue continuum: 5.51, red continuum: 5.91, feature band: 5.66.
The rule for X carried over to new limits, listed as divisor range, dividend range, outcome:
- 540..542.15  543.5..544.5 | 1.03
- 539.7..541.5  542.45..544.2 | 1.08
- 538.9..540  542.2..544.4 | 1.07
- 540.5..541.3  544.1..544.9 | 1.06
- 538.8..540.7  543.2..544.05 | 1.08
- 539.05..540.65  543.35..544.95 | 1.08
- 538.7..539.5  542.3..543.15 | 1.08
